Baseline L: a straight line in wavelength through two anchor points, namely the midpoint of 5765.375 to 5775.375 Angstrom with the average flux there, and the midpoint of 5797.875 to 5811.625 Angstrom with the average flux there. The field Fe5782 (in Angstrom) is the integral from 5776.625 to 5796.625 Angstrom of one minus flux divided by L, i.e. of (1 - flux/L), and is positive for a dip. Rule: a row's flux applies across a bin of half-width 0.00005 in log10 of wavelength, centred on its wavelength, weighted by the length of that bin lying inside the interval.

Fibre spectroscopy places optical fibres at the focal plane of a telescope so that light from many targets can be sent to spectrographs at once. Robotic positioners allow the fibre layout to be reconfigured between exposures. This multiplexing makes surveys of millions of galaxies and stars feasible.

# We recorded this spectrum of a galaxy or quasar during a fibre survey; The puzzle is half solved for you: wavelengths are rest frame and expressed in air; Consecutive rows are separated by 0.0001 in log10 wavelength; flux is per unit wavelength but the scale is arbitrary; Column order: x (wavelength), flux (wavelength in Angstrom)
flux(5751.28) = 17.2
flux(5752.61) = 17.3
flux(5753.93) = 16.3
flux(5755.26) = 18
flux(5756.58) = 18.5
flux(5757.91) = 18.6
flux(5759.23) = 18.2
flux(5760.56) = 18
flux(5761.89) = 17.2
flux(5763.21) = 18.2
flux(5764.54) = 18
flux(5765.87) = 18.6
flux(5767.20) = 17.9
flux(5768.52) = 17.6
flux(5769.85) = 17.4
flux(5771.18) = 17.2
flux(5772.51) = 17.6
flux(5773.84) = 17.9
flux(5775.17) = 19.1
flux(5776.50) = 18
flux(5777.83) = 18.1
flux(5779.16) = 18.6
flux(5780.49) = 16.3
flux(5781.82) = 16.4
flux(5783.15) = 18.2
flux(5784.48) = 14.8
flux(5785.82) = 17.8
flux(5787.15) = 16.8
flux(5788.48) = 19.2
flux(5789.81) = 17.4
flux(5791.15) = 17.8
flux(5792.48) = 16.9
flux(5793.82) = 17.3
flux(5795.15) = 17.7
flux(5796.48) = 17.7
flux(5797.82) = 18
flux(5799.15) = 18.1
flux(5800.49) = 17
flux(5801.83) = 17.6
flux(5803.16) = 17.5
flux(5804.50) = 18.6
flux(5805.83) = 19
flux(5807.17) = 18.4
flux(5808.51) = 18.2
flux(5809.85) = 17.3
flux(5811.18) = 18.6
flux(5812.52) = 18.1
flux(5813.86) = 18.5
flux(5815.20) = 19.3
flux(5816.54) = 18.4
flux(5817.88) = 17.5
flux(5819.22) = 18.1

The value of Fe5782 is 0.58 Angstrom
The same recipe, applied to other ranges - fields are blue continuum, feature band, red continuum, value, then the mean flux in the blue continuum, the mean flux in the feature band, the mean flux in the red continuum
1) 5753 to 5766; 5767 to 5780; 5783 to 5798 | -0.2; 17.9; 17.9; 17.4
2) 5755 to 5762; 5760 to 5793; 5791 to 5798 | 0.4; 18.2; 17.6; 17.5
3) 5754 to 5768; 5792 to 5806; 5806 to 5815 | 0.4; 18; 17.7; 18.3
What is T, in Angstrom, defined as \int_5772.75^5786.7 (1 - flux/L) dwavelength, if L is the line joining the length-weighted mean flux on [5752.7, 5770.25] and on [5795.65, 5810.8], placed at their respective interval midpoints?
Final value 0.3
